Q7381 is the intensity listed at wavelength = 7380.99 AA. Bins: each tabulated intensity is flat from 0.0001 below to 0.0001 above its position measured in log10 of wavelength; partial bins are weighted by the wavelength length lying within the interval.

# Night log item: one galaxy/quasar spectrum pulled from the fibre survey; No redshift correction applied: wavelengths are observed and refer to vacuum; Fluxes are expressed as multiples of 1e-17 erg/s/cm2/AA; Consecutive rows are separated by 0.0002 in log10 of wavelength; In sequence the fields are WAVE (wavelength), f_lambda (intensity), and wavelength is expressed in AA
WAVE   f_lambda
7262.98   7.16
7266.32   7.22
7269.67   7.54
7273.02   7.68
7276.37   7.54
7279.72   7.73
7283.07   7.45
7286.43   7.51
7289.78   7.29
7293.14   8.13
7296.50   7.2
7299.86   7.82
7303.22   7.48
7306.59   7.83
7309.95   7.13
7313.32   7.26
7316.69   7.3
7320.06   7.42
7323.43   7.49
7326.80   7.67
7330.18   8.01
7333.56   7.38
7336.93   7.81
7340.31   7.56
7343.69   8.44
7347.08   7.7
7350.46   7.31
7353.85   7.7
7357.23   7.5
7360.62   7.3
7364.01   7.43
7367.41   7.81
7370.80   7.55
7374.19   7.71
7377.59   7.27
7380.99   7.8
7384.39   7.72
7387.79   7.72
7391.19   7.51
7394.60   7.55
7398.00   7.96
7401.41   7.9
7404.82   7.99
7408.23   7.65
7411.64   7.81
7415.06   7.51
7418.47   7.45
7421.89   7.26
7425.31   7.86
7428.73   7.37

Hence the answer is 7.8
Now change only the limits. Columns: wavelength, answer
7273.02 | 7.68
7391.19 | 7.51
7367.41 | 7.81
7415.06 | 7.51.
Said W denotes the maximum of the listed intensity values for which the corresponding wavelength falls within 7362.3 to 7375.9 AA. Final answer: 7.81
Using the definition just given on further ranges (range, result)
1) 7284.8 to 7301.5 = 8.13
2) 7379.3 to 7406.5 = 7.99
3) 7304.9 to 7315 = 7.83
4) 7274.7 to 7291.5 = 7.73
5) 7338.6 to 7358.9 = 8.44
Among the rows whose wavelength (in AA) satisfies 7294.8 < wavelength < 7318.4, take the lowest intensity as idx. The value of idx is 7.13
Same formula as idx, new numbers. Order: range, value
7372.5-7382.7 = 7.27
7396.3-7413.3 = 7.65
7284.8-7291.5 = 7.29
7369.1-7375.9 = 7.55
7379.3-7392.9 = 7.51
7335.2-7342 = 7.56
